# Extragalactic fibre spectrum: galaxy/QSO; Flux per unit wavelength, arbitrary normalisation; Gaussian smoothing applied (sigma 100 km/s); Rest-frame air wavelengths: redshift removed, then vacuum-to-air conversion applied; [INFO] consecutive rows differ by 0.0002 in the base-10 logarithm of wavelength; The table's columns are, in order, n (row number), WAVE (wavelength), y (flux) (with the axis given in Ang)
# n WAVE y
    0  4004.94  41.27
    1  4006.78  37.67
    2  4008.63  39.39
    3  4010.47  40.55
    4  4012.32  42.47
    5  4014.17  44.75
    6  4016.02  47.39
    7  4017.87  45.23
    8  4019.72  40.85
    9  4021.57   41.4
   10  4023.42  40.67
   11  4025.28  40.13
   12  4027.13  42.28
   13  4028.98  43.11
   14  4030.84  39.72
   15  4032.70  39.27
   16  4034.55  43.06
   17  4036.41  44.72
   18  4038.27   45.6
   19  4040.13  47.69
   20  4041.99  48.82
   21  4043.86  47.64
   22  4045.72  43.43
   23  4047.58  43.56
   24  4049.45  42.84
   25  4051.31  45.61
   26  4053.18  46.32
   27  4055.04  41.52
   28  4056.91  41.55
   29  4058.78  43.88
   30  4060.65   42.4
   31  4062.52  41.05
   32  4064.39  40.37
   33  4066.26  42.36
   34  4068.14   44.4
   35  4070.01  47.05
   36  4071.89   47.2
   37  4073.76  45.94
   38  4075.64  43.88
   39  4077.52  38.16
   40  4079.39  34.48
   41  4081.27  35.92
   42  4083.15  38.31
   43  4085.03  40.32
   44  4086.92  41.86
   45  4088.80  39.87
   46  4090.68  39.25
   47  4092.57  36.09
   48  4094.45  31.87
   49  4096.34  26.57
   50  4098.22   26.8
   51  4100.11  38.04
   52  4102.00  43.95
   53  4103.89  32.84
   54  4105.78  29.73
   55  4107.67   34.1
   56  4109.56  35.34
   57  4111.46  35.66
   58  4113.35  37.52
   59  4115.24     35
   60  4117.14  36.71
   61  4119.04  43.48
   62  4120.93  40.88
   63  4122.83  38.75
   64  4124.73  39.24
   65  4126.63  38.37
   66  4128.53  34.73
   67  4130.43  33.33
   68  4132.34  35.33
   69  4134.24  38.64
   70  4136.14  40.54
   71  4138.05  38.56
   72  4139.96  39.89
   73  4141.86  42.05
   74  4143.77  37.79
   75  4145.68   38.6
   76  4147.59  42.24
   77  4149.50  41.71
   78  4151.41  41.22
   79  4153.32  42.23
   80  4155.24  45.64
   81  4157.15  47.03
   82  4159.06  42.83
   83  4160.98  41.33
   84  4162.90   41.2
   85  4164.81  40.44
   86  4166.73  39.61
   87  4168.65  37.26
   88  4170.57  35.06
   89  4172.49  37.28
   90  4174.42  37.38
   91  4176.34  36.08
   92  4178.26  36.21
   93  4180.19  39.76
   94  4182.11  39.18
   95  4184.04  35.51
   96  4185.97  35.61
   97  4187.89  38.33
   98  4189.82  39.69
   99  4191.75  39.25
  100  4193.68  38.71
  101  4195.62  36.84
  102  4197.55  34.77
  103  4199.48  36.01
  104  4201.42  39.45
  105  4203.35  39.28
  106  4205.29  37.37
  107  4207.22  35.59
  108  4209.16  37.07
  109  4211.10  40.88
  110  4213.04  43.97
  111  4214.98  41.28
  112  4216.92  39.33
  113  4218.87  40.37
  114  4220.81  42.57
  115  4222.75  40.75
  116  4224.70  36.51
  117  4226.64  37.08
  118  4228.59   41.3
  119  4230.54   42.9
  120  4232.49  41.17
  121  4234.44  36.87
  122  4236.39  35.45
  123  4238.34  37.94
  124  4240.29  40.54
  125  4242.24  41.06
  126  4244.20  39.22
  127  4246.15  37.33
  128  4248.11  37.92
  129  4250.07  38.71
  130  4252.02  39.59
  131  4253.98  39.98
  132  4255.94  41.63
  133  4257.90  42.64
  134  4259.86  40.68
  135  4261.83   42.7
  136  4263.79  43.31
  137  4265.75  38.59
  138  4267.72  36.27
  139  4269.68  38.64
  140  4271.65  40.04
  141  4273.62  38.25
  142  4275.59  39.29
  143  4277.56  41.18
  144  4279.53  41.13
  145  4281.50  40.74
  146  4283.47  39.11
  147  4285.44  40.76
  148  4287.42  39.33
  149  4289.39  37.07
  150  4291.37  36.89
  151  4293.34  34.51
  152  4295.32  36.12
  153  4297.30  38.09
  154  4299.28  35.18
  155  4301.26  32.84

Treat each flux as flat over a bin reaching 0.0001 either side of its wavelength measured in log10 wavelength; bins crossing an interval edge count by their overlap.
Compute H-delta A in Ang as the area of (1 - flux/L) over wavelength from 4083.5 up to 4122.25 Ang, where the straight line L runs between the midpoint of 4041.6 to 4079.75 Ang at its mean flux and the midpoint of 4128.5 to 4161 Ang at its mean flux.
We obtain 5.1 Ang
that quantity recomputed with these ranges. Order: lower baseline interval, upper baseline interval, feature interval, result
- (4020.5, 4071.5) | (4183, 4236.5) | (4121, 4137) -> 1.4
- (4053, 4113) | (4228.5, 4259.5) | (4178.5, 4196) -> 0.6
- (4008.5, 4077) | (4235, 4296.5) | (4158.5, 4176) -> 0.9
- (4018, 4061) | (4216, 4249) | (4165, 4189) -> 1.8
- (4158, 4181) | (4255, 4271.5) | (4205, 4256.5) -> 0.6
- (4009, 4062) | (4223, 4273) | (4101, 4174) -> 4.7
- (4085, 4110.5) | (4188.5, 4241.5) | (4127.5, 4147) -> -0.8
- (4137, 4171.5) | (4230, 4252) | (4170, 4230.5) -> 2.1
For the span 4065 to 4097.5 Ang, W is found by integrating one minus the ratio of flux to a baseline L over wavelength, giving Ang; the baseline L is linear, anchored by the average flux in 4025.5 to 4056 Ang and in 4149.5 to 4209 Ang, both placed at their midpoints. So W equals 2.3 Ang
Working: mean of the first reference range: 44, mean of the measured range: 39.5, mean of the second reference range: 38.9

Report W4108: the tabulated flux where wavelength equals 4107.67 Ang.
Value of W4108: 34.1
